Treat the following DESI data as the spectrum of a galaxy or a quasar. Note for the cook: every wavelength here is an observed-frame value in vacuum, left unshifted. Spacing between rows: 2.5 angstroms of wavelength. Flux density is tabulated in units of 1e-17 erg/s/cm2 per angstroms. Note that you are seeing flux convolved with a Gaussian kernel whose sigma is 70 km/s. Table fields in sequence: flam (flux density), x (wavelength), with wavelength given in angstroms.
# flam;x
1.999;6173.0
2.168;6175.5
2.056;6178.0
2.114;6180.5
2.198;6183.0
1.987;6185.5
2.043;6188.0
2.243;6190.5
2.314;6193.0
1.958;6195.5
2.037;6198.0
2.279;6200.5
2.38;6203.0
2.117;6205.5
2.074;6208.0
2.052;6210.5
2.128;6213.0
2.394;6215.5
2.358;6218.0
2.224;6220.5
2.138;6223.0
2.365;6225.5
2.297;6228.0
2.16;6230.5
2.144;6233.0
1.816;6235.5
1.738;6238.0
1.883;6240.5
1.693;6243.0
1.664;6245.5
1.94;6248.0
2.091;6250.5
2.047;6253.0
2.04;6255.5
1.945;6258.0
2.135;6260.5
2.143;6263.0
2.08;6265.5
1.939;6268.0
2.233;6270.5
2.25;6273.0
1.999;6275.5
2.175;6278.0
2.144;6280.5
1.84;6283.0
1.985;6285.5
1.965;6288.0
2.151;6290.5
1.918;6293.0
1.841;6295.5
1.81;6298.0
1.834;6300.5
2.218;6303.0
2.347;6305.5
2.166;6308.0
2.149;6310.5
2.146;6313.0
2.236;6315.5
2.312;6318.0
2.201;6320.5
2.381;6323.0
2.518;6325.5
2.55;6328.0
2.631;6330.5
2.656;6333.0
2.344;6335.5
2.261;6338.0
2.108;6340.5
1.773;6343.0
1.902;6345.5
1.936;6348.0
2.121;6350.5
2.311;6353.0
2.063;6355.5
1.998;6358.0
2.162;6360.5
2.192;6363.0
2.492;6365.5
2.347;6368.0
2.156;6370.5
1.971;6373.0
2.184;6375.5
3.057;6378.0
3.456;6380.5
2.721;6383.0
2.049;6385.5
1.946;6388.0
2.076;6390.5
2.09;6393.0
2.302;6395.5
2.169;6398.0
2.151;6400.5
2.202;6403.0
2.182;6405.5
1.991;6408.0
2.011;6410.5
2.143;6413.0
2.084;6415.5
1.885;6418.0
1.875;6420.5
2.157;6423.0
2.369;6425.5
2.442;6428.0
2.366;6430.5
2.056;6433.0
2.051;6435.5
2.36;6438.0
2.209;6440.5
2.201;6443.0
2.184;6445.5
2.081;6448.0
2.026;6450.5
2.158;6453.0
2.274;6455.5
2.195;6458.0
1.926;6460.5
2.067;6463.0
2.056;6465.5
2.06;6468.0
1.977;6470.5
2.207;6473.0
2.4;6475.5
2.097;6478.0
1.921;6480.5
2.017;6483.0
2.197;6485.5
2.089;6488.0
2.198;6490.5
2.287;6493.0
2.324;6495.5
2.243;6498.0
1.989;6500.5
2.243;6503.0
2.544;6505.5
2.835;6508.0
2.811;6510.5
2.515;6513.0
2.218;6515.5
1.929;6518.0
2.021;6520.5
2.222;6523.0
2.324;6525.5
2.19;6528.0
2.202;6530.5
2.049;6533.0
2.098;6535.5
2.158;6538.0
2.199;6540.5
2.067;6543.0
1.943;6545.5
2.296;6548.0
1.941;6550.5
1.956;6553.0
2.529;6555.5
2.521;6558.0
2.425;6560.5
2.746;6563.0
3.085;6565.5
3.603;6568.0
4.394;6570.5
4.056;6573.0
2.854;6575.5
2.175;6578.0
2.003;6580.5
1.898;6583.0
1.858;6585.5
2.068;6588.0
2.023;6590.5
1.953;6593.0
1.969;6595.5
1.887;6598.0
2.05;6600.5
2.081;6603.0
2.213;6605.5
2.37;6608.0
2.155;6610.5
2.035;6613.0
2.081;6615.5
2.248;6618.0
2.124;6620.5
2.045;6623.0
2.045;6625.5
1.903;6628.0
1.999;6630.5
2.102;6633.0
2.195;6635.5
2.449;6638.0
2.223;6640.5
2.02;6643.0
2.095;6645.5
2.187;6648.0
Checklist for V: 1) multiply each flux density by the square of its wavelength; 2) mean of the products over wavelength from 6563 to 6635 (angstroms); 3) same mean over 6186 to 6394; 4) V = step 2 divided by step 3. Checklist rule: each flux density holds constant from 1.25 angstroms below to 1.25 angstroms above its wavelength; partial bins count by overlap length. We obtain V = 1.2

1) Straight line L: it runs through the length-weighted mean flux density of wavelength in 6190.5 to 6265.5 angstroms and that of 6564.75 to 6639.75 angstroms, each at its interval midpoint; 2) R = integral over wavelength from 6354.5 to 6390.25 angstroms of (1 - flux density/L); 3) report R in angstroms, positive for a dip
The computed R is -2.6 angstroms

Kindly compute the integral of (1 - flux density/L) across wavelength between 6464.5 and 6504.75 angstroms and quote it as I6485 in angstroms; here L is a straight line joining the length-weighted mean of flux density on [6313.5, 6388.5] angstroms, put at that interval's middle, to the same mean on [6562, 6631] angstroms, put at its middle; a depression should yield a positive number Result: 3.2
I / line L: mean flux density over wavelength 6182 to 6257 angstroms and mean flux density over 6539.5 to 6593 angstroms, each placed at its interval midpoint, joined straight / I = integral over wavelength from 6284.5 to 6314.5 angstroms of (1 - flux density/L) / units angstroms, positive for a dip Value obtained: 1.9 angstroms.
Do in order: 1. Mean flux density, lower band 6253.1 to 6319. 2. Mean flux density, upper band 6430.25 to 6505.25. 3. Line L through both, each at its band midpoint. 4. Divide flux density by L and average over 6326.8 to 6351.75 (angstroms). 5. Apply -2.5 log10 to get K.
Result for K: -0.07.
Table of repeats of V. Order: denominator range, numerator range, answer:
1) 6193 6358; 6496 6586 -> 1.24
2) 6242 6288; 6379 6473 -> 1.14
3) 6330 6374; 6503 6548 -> 1.09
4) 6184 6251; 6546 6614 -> 1.29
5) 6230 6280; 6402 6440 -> 1.13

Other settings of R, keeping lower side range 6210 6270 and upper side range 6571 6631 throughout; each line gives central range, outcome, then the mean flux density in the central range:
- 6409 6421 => 0.7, 2.01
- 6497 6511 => -1.7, 2.43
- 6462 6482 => 0.5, 2.1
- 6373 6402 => -3.4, 2.36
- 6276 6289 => 0.4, 2.02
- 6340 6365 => 0.4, 2.07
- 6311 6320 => -0.6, 2.22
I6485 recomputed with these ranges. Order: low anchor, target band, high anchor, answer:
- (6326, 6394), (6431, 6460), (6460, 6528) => 1.0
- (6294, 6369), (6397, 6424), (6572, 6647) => 1.4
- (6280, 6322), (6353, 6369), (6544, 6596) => -0.3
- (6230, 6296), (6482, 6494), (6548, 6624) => 0.6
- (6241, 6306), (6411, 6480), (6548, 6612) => 3.2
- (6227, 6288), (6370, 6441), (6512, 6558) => -4.7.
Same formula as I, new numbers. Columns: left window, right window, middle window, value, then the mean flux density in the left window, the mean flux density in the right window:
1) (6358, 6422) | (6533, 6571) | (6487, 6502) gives 1.3 angstroms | 2.23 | 2.48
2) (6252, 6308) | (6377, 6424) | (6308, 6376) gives -2.6 angstroms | 2.05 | 2.24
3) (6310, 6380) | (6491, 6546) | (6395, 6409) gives 0.6 angstroms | 2.27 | 2.25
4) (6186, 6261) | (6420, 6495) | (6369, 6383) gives -2.9 angstroms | 2.09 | 2.15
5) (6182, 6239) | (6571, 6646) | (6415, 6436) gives 0.3 angstroms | 2.15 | 2.2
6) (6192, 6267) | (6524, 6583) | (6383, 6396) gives 0.8 angstroms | 2.09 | 2.5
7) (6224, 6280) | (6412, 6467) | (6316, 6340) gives -3.8 angstroms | 2.04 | 2.14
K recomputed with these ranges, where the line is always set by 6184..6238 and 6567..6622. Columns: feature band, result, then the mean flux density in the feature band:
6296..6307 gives 0.08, 2.04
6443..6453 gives 0.08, 2.12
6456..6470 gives 0.11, 2.07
